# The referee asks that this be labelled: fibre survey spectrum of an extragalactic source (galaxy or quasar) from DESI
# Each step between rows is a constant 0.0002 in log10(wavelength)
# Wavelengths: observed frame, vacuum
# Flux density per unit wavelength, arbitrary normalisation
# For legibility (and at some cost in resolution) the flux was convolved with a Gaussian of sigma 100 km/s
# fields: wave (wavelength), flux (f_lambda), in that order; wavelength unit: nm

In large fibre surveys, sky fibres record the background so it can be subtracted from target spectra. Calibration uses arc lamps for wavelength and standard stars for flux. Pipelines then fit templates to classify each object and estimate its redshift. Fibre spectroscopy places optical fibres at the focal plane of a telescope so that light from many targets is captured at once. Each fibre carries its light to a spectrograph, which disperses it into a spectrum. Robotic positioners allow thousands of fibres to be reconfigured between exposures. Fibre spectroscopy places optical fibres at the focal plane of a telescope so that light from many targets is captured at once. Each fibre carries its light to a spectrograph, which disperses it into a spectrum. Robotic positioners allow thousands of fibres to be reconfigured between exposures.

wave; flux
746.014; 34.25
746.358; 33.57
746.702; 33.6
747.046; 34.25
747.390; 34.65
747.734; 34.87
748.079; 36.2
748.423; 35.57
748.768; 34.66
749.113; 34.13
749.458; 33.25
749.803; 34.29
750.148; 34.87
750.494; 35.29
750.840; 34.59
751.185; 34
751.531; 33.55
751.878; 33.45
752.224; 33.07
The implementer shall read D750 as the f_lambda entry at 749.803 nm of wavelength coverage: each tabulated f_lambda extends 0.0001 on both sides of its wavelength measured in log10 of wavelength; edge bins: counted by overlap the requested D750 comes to 34.29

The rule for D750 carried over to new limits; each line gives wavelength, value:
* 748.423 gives 35.57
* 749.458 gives 33.25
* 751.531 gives 33.55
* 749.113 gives 34.13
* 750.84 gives 34.59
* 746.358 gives 33.57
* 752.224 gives 33.07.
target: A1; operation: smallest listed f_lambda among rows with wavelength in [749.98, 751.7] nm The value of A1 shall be 33.55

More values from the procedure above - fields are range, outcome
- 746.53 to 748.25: 33.6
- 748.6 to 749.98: 33.25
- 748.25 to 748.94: 34.66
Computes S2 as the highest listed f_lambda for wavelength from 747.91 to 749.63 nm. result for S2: 36.2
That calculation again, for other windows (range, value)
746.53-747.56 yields 34.65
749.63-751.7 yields 35.29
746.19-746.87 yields 33.6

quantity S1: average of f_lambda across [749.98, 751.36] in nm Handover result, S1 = 34.7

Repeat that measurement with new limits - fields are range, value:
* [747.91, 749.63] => 34.8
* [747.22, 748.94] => 35.2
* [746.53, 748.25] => 34.7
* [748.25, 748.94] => 35.1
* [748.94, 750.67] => 34.4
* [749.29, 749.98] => 33.8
